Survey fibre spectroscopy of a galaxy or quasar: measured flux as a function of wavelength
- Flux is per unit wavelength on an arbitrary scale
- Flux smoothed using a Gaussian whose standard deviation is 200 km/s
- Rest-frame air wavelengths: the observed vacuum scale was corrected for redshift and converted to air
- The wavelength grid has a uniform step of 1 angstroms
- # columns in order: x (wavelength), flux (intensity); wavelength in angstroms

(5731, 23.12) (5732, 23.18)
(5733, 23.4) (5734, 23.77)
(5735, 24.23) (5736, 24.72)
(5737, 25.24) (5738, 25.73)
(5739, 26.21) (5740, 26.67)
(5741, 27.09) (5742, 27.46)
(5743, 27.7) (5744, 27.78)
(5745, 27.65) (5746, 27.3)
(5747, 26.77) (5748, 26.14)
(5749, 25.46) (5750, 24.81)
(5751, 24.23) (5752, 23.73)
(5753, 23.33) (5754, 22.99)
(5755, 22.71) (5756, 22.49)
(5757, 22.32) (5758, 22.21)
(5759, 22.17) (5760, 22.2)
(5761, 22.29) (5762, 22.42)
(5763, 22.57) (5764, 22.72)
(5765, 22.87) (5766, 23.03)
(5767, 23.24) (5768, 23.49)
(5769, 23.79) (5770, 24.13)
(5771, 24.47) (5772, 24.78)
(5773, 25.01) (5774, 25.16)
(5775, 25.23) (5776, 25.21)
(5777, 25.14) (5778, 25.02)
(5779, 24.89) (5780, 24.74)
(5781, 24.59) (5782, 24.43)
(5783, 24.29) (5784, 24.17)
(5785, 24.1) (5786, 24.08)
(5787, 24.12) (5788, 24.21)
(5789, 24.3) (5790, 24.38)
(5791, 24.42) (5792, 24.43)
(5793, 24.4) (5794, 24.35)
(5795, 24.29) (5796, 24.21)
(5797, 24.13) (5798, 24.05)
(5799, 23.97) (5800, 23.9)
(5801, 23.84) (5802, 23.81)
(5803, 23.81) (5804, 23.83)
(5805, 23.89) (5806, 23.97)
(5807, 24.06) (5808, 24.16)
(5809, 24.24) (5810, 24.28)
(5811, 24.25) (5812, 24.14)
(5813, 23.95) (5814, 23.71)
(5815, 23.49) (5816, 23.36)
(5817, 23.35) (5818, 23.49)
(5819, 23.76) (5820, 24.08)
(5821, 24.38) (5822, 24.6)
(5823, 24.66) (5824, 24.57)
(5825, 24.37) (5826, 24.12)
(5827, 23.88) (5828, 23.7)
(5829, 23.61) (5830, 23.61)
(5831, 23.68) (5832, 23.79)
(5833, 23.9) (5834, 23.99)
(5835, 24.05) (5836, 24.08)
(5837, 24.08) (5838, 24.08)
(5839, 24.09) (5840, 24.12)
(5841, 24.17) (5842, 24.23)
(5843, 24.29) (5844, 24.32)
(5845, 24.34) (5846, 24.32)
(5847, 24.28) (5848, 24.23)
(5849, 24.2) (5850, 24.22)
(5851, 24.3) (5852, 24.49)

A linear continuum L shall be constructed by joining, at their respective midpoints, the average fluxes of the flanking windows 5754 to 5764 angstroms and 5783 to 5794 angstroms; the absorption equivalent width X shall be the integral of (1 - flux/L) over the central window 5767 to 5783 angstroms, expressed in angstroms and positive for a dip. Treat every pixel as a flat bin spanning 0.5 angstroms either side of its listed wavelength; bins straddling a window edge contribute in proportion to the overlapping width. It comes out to -0.8 angstroms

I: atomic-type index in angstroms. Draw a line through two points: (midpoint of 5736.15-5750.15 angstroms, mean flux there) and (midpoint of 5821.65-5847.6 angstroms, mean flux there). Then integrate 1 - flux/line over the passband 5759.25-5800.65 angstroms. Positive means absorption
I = 2.4 angstroms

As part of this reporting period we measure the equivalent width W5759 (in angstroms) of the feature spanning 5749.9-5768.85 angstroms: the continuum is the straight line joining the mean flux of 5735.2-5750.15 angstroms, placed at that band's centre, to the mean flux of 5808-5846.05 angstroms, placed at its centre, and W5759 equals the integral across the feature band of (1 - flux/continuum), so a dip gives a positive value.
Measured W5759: 2.23 angstroms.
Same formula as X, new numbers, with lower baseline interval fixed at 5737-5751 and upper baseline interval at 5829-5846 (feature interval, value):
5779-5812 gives 1.28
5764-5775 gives 0.79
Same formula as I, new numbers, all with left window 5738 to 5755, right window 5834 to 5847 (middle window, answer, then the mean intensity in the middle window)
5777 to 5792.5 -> 0.45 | 24.4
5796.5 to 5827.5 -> 0.86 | 24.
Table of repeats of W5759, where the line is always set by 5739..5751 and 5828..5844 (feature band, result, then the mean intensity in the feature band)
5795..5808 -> 0.5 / 24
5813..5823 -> 0.3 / 23.9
